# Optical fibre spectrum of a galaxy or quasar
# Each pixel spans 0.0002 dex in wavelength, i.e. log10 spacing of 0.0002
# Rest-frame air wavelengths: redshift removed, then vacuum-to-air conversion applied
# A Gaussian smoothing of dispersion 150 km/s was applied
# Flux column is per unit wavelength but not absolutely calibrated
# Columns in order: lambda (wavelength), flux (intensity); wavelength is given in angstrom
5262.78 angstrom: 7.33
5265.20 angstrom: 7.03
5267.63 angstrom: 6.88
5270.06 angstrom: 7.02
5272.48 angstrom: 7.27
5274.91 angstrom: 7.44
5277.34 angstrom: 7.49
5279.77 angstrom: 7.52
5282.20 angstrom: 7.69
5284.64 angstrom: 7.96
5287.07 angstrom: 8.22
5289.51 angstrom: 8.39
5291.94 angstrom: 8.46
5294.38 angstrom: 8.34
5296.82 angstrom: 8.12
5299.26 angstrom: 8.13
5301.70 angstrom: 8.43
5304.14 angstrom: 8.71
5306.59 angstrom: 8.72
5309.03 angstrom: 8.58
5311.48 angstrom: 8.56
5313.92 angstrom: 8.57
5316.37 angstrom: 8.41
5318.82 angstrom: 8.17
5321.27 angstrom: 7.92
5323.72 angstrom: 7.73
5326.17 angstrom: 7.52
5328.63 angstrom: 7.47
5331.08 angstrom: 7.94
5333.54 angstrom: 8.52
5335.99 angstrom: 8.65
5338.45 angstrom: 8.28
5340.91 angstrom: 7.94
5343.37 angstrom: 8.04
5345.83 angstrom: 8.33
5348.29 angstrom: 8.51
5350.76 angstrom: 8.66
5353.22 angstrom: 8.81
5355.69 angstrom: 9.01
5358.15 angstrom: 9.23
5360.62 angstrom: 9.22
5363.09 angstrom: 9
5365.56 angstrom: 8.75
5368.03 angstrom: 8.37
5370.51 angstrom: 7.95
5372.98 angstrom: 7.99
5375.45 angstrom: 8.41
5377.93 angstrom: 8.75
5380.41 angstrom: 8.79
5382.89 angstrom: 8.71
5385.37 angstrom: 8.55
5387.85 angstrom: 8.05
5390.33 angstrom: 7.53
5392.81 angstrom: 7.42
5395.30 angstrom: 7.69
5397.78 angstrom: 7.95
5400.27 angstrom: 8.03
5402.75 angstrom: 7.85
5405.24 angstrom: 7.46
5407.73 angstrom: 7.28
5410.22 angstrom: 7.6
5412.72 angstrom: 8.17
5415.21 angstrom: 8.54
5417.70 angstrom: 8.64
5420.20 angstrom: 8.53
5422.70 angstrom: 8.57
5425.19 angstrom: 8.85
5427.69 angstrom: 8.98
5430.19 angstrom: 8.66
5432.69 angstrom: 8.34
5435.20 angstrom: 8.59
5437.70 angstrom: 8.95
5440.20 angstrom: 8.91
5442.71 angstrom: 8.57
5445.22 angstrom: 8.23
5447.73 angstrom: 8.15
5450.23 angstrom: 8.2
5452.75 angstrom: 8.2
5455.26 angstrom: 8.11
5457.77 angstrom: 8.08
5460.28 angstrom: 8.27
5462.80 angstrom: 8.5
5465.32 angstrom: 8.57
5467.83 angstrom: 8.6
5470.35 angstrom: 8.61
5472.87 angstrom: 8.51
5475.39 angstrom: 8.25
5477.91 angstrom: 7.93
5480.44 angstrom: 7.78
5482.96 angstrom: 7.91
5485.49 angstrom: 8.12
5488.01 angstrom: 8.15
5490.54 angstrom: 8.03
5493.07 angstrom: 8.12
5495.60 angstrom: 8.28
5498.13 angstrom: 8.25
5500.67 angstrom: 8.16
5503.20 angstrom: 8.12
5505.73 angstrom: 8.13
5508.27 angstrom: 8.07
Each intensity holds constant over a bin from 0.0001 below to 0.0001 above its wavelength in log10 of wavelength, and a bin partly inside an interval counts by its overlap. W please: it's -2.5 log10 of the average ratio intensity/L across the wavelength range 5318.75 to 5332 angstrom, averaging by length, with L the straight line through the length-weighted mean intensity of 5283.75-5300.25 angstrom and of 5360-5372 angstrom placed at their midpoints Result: 0.09 mag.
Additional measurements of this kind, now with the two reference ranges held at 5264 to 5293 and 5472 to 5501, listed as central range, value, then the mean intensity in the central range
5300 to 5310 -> -0.12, 8.59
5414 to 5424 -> -0.08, 8.58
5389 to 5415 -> 0.02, 7.73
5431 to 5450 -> -0.07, 8.52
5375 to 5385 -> -0.11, 8.67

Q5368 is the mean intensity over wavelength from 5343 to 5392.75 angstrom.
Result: 8.52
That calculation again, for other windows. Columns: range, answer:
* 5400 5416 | 7.82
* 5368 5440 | 8.26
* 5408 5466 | 8.42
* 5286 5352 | 8.27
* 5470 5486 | 8.13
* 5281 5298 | 8.17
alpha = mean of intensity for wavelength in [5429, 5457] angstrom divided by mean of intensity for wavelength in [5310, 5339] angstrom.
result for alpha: 1.0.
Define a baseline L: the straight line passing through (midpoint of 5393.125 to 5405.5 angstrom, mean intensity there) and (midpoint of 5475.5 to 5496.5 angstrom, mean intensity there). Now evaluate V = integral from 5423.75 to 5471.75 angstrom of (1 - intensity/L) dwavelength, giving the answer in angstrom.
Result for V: -3.37 angstrom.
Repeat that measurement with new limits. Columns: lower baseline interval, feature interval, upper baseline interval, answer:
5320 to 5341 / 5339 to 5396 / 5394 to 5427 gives -2.7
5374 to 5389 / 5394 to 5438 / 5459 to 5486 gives 1.0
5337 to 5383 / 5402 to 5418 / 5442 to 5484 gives 1.0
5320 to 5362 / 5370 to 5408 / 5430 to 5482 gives 1.4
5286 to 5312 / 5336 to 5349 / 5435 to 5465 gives 0.3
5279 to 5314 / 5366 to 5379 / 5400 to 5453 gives 0.0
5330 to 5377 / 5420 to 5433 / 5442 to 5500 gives -0.5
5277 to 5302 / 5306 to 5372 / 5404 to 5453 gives -1.7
